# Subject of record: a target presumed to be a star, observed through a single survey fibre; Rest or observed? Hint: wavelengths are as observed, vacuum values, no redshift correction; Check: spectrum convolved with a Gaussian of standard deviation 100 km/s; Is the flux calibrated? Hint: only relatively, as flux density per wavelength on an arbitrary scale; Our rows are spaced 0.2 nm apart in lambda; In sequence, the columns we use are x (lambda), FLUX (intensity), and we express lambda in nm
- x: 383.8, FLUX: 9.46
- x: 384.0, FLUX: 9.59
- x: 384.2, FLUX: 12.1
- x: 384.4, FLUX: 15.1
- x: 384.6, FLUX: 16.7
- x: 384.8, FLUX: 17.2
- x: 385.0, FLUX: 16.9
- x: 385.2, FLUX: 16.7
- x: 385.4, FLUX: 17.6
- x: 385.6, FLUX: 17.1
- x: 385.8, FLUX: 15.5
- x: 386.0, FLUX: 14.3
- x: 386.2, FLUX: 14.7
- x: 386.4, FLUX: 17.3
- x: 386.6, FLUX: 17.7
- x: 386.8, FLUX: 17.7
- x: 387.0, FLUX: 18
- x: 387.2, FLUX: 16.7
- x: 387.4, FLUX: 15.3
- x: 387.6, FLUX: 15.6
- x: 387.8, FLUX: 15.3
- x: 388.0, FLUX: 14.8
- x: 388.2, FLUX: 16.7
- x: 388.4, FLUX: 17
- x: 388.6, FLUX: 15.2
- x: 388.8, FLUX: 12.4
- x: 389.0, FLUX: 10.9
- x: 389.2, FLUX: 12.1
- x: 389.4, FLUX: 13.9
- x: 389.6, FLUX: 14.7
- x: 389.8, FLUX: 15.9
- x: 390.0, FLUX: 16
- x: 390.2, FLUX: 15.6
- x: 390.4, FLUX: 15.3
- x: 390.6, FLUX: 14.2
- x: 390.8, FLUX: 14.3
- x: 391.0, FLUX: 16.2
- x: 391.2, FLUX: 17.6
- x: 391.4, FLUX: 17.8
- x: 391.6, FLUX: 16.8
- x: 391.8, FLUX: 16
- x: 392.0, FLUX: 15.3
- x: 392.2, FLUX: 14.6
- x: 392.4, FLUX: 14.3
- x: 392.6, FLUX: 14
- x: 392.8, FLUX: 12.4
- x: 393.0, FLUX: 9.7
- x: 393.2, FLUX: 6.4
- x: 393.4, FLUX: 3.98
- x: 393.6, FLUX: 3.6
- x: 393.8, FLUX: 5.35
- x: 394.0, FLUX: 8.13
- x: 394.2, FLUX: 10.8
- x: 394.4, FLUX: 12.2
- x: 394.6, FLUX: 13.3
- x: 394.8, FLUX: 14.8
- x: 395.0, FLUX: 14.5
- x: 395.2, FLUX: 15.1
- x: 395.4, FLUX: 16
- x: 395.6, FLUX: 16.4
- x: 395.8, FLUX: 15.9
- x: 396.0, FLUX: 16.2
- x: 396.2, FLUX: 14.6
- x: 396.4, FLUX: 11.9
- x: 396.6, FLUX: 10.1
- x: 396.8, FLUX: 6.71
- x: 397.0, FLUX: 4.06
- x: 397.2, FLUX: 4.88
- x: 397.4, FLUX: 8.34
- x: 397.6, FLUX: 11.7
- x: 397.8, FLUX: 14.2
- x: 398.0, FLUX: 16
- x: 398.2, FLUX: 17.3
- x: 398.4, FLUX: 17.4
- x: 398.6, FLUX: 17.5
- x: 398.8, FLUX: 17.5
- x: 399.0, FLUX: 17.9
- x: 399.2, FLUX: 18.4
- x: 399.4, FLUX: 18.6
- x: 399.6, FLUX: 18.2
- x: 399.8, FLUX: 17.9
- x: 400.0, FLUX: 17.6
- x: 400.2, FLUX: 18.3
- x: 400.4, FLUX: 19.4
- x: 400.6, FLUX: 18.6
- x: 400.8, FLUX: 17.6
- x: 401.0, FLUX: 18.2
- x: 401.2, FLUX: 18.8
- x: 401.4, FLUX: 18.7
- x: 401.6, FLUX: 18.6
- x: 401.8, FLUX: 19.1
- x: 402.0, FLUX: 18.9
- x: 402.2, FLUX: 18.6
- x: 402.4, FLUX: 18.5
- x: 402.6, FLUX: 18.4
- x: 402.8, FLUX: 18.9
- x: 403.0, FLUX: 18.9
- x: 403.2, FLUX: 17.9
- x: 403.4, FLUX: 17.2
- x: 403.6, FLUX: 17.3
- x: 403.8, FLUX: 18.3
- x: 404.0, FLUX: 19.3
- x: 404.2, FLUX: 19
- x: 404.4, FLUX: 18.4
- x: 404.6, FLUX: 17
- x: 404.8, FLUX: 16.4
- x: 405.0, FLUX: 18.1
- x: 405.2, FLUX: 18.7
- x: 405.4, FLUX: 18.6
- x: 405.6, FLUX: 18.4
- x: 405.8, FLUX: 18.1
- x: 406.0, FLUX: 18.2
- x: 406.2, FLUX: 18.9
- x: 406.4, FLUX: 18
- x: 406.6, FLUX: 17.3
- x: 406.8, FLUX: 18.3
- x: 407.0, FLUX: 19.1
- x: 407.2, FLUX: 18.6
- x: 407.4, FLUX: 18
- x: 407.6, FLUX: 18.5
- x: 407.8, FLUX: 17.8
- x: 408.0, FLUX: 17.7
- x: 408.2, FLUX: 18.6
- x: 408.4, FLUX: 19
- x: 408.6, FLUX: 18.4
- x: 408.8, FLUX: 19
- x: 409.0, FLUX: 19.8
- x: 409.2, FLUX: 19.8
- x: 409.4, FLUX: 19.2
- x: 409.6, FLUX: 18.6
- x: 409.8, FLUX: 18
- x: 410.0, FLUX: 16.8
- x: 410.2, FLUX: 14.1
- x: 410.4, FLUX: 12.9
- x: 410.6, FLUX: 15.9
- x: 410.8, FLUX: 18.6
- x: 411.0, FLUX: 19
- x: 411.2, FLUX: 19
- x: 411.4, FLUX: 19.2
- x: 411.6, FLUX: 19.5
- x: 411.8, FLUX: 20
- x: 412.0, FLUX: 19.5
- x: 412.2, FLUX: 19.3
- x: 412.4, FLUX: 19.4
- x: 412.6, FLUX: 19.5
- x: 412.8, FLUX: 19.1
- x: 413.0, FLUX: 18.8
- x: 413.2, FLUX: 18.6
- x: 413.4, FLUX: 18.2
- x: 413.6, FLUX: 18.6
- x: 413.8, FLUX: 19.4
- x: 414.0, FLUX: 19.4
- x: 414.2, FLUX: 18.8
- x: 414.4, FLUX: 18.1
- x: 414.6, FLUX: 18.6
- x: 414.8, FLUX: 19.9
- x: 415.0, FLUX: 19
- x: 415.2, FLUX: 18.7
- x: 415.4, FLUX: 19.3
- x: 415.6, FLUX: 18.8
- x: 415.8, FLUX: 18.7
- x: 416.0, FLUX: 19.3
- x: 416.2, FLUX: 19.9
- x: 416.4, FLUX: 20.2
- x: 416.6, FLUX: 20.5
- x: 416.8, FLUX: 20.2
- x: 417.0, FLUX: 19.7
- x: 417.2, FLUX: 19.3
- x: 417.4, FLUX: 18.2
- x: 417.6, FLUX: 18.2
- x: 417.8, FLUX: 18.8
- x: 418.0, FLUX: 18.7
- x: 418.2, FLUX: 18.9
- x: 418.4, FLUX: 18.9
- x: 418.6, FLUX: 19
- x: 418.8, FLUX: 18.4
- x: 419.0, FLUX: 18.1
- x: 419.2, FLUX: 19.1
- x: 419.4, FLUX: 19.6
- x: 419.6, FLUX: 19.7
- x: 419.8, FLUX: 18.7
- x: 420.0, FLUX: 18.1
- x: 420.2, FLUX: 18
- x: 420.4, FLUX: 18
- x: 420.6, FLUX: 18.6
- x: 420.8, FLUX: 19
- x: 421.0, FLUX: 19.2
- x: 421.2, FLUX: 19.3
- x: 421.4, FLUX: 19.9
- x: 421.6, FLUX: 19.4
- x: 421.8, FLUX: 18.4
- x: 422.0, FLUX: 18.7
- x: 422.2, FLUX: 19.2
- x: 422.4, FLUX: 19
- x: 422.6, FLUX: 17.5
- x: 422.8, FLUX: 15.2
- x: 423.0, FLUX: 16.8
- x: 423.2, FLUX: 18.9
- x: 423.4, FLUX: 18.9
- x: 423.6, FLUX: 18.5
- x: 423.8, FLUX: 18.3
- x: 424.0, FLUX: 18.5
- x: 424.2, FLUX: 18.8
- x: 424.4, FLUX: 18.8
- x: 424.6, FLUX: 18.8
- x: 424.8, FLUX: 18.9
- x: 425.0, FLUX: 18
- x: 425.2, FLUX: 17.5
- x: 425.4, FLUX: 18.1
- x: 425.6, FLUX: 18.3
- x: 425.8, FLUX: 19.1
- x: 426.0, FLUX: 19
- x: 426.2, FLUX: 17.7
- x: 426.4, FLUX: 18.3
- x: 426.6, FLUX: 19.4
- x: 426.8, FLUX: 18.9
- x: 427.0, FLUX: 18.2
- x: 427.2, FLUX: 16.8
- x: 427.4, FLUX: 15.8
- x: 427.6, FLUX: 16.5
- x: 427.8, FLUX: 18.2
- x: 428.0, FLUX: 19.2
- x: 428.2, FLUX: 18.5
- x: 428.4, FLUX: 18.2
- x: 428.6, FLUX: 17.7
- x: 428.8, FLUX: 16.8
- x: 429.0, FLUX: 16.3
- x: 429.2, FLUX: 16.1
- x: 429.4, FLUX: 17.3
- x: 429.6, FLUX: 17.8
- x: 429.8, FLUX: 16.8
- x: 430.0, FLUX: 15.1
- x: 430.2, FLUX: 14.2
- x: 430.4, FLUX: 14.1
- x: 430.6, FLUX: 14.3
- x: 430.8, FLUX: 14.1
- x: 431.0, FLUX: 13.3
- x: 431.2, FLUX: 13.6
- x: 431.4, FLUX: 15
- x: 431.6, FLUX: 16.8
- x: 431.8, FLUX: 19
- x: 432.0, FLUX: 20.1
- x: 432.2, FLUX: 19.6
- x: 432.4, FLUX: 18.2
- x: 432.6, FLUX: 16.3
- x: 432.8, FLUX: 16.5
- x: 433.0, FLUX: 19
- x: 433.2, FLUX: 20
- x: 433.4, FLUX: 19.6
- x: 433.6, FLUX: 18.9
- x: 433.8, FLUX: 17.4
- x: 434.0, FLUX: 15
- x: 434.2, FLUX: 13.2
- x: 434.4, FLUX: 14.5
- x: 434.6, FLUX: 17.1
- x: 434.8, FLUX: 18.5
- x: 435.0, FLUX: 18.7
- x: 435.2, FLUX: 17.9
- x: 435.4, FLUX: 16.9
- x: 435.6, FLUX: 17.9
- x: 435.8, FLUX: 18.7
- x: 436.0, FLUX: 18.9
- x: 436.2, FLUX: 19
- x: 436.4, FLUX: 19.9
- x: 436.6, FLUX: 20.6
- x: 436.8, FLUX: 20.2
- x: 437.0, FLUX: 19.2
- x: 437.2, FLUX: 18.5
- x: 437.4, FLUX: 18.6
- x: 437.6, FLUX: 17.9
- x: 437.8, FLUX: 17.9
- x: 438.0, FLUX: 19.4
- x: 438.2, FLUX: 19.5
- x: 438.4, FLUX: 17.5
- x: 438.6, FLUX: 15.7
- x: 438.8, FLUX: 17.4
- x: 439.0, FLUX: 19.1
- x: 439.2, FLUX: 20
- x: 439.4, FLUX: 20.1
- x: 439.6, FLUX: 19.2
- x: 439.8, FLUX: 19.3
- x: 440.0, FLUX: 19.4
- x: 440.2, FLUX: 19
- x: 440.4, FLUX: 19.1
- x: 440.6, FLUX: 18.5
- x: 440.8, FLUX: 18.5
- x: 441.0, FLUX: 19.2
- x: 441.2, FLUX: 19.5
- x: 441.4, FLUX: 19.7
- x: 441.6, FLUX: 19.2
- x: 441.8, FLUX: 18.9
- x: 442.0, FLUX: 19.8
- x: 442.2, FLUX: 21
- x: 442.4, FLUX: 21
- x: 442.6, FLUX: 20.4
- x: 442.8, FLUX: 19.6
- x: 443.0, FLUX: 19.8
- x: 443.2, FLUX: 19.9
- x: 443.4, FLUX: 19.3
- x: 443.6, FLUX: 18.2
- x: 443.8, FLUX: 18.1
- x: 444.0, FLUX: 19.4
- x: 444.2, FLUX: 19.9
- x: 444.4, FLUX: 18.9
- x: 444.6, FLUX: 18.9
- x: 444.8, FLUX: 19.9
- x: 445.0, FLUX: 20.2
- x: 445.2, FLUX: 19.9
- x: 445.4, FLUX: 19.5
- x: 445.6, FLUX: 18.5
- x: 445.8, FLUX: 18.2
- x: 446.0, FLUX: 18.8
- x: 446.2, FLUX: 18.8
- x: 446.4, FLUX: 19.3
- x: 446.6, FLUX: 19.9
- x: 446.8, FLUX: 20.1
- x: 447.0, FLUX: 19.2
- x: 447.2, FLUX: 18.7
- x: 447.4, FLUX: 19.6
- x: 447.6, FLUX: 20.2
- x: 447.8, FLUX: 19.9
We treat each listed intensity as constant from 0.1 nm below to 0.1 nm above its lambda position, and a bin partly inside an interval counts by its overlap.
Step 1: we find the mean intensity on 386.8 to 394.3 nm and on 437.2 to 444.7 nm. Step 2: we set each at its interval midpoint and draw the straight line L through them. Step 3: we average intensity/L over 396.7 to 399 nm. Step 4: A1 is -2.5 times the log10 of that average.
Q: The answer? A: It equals 0.15 mag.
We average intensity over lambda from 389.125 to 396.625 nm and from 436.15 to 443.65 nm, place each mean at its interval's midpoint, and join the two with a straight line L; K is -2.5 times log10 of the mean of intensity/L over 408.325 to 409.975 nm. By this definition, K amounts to -0.22 mag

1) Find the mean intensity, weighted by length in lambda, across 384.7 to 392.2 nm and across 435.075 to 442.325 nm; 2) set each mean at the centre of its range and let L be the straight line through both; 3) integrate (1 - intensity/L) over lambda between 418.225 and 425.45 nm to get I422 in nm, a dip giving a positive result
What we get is -0.29 nm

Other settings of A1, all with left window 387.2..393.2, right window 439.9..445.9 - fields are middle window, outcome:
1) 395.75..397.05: 0.31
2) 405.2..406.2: -0.15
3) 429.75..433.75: 0.10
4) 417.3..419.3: -0.09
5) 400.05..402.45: -0.18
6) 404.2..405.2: -0.11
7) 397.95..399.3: -0.13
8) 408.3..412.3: -0.11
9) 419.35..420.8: -0.08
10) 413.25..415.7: -0.12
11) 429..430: 0.09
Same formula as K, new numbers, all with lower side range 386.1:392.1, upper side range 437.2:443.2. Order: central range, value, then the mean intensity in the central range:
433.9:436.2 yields 0.10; 17.1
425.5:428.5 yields 0.00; 18.1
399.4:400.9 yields -0.12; 18.3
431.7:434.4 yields 0.05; 17.8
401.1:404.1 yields -0.12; 18.5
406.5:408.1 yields -0.08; 18.2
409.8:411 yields 0.06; 16.1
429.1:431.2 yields 0.21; 15.2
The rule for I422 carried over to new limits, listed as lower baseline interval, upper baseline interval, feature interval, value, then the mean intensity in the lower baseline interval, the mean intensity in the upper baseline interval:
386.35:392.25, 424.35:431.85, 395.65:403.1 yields -0.020 nm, 15.6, 17.1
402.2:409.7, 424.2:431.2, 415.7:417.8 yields -0.187 nm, 18.4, 17.2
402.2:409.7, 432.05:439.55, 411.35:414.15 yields -0.126 nm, 18.4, 18.2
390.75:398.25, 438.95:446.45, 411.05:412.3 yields -0.382 nm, 12.4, 19.4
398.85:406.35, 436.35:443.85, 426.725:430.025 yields 0.271 nm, 18.3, 19.2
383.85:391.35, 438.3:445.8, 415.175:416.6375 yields -0.172 nm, 15.4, 19.2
